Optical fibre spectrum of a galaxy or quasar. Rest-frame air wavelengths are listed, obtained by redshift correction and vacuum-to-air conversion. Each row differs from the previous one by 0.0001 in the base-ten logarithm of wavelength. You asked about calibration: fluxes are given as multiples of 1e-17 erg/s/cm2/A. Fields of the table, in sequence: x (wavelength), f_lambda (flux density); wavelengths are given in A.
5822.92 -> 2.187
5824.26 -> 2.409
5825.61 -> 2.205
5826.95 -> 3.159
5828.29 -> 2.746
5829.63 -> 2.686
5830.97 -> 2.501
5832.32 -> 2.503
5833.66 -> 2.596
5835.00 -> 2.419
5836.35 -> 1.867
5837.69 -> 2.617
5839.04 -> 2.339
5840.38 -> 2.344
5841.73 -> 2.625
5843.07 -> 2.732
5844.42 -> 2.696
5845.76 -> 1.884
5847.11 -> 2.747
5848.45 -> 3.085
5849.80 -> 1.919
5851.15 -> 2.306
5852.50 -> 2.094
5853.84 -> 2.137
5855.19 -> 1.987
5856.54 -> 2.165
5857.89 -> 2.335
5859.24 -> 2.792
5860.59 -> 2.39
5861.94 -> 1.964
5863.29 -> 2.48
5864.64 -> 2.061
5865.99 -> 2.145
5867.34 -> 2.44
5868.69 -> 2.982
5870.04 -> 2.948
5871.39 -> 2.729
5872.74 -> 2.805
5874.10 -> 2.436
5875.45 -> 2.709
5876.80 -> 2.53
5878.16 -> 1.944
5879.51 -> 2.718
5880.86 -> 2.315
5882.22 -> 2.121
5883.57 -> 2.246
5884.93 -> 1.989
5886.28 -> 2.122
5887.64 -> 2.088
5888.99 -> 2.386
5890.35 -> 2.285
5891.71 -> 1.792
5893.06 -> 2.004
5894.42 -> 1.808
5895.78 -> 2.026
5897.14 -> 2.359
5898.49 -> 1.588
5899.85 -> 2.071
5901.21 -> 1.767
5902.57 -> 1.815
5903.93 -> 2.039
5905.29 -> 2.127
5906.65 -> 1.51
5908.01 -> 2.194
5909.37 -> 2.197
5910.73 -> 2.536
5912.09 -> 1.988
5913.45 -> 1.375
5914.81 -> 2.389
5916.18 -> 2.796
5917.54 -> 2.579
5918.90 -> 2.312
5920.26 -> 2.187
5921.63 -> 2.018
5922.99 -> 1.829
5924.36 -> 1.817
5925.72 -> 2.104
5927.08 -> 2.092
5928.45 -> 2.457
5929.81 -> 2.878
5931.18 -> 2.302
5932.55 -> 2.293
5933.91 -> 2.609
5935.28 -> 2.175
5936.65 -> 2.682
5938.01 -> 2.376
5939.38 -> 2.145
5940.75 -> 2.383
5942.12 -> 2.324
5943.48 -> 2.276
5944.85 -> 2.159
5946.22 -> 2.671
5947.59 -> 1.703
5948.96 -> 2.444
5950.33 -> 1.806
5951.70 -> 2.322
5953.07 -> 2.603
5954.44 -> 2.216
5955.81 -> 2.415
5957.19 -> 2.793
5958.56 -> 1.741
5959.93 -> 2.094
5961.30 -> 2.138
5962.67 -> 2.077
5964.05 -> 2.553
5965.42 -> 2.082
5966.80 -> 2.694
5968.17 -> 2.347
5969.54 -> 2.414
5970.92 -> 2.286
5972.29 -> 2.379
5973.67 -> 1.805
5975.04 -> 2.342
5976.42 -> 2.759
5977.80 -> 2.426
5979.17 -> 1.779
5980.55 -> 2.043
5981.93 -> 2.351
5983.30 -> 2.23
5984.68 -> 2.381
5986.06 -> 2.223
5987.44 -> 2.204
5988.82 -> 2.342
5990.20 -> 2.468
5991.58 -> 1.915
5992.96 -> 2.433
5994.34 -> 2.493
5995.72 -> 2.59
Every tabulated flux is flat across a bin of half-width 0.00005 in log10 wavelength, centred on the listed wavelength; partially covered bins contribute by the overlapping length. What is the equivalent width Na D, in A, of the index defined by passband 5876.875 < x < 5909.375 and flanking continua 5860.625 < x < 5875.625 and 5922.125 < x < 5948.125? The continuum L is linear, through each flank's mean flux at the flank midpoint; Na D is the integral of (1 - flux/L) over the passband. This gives 4.8 A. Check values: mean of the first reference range 2.51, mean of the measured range 2.07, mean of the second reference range 2.28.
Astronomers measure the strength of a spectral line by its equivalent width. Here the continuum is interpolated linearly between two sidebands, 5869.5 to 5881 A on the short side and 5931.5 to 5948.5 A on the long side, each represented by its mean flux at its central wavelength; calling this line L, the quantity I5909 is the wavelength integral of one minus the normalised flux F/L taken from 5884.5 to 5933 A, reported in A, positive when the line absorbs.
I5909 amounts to 6.5 A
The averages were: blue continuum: 2.58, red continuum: 2.32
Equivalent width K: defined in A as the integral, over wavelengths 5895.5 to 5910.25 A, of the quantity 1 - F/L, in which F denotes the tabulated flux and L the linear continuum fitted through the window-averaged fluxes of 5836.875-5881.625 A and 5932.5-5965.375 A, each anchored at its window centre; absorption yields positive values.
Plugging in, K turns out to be 2.4 A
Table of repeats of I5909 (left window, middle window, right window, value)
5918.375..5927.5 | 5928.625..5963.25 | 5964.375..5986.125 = -2.53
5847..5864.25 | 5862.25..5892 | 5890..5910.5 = -3.04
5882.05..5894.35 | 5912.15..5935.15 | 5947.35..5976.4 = -0.64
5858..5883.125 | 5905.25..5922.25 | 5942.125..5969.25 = 1.41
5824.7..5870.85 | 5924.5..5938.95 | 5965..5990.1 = -0.18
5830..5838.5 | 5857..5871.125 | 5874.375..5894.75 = -0.97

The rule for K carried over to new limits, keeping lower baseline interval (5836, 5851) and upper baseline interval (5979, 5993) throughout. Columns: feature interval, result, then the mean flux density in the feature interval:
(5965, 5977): -0.55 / 2.35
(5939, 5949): 0.14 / 2.26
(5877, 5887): 0.69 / 2.22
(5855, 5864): 0.39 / 2.32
